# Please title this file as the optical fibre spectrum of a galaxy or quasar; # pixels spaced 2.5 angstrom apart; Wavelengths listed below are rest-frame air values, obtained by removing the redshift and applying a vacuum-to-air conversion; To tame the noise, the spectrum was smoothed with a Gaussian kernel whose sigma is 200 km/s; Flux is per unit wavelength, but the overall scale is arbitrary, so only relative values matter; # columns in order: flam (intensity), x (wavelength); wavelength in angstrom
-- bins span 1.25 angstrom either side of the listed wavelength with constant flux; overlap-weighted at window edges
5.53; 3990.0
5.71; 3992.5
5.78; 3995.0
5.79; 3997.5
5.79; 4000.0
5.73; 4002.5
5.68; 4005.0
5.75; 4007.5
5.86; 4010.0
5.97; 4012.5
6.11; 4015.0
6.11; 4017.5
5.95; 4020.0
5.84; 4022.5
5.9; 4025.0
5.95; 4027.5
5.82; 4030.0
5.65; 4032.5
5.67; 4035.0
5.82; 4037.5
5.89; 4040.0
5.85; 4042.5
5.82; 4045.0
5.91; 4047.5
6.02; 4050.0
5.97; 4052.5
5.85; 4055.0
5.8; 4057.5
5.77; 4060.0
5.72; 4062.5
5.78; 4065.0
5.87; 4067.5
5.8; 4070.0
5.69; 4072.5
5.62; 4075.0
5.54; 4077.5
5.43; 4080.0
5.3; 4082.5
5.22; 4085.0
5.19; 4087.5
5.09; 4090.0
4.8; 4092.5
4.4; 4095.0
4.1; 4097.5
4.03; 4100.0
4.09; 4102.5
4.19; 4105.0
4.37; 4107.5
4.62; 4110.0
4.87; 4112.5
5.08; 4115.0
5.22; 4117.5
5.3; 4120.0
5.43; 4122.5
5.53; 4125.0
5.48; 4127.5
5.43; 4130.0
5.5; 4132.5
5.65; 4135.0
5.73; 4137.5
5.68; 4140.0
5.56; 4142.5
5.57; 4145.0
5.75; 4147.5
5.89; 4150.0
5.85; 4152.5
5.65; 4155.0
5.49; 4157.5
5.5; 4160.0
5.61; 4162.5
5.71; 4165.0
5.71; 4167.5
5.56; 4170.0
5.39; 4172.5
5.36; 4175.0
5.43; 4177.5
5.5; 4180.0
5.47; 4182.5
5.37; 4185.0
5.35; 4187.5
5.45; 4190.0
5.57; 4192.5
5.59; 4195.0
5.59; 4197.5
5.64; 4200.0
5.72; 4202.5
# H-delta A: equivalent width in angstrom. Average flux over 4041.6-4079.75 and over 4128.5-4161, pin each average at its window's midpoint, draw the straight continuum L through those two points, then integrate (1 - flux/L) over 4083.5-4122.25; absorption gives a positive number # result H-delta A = 6.7 angstrom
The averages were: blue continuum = 5.79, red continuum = 5.63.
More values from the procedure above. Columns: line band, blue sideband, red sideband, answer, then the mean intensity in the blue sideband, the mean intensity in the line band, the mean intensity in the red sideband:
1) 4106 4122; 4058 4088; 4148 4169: 2.0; 5.59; 4.92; 5.68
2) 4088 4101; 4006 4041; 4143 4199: 2.7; 5.88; 4.53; 5.56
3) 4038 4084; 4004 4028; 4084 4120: -4.3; 5.91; 5.76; 4.68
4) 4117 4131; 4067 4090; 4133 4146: 0.5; 5.48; 5.41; 5.63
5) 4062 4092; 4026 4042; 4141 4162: 1.3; 5.8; 5.5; 5.66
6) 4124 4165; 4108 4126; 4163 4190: -2.6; 5.11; 5.62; 5.49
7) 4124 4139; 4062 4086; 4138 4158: 0.3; 5.6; 5.56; 5.69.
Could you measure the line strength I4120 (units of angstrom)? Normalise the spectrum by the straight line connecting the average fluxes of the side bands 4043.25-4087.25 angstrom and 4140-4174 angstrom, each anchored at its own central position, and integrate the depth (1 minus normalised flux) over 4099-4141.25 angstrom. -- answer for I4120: 4.4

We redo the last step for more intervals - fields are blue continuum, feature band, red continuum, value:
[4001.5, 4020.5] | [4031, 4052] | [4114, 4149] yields -0.1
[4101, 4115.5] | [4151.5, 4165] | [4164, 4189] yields -1.0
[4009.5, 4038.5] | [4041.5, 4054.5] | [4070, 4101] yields -0.8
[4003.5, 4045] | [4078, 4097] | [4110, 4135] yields 1.6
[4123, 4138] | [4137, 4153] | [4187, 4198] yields -0.5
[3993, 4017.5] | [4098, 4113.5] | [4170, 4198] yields 3.5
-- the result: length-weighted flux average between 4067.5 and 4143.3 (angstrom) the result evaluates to 5.14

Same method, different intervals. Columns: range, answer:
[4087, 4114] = 4.51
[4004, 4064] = 5.86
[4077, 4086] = 5.36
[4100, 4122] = 4.7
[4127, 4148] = 5.59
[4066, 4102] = 5.13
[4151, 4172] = 5.63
